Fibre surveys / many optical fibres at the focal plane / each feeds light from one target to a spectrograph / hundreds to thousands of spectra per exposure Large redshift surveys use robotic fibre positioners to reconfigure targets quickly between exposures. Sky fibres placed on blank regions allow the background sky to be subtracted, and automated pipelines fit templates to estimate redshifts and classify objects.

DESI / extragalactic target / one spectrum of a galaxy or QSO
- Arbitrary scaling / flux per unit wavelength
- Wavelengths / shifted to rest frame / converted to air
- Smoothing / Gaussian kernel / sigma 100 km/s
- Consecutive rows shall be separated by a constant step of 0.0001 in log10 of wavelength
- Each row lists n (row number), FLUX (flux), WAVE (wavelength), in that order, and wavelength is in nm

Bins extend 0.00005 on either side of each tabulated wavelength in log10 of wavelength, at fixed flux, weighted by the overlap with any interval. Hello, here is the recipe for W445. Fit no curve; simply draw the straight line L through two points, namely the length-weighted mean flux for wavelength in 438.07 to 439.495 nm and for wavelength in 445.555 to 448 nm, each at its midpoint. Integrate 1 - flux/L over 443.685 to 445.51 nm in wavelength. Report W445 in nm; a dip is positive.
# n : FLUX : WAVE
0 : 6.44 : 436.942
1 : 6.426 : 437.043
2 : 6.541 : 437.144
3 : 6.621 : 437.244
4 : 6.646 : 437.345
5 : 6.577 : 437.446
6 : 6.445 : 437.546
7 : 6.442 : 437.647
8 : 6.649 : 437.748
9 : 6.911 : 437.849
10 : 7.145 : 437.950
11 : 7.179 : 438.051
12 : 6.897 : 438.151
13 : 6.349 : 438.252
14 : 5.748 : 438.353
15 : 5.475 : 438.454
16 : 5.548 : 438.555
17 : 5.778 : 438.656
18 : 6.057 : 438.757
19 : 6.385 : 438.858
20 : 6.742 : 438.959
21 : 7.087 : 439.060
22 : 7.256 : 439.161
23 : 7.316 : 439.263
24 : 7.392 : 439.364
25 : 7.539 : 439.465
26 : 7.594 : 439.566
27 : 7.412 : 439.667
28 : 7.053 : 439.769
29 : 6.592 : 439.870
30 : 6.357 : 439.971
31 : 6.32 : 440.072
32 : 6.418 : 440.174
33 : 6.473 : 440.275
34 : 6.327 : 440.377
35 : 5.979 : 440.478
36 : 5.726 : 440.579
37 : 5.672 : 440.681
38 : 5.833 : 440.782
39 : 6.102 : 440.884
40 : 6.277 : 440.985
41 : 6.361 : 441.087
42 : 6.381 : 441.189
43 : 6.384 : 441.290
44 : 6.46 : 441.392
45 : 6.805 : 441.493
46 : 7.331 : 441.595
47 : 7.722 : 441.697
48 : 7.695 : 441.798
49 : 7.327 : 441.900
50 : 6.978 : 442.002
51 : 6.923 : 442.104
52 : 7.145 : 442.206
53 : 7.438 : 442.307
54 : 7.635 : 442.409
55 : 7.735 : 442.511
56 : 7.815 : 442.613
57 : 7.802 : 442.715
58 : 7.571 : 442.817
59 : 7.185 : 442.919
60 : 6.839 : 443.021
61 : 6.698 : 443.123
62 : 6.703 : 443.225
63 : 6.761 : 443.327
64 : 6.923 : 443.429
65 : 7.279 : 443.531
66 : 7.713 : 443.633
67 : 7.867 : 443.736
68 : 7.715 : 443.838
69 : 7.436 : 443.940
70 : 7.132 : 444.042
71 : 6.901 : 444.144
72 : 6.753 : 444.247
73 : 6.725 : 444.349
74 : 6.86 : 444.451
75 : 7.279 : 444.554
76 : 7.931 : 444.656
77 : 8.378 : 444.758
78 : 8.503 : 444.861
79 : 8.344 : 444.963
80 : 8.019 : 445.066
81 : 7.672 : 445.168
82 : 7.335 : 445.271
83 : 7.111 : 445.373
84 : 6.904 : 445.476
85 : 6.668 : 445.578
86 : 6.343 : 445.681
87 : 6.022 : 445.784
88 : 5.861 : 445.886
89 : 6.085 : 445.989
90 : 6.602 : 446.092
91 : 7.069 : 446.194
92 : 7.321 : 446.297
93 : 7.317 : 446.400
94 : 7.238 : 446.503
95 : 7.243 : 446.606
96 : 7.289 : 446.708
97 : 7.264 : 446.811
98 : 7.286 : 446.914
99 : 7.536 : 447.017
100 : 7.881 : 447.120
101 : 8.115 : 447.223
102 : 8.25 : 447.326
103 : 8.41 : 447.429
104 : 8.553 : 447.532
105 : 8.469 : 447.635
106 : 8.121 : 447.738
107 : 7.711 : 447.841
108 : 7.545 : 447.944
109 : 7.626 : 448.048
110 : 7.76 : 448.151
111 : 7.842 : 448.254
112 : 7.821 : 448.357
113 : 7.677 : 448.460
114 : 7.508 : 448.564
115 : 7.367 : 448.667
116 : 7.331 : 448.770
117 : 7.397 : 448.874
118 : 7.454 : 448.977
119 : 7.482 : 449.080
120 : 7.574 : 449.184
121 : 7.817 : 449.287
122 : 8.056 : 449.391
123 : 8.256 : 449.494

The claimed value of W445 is -0.09 nm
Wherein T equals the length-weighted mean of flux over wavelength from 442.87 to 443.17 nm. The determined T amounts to 6.91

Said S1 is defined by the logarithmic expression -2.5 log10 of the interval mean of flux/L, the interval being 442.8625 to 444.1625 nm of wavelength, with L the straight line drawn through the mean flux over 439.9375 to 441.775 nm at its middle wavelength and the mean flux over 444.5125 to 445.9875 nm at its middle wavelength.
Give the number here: -0.038 mag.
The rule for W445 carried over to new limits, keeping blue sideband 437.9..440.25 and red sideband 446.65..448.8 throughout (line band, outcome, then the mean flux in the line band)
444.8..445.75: 0.01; 7.41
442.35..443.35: -0.02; 7.29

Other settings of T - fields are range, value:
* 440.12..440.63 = 6.18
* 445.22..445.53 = 7.13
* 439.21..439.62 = 7.46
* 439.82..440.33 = 6.43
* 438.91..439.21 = 7.03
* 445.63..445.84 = 6.18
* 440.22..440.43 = 6.4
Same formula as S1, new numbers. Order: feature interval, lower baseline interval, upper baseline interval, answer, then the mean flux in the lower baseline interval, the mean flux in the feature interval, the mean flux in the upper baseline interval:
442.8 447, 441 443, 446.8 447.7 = 0.07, 7.17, 7.17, 8.01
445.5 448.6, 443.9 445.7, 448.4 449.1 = 0.00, 7.37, 7.41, 7.47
